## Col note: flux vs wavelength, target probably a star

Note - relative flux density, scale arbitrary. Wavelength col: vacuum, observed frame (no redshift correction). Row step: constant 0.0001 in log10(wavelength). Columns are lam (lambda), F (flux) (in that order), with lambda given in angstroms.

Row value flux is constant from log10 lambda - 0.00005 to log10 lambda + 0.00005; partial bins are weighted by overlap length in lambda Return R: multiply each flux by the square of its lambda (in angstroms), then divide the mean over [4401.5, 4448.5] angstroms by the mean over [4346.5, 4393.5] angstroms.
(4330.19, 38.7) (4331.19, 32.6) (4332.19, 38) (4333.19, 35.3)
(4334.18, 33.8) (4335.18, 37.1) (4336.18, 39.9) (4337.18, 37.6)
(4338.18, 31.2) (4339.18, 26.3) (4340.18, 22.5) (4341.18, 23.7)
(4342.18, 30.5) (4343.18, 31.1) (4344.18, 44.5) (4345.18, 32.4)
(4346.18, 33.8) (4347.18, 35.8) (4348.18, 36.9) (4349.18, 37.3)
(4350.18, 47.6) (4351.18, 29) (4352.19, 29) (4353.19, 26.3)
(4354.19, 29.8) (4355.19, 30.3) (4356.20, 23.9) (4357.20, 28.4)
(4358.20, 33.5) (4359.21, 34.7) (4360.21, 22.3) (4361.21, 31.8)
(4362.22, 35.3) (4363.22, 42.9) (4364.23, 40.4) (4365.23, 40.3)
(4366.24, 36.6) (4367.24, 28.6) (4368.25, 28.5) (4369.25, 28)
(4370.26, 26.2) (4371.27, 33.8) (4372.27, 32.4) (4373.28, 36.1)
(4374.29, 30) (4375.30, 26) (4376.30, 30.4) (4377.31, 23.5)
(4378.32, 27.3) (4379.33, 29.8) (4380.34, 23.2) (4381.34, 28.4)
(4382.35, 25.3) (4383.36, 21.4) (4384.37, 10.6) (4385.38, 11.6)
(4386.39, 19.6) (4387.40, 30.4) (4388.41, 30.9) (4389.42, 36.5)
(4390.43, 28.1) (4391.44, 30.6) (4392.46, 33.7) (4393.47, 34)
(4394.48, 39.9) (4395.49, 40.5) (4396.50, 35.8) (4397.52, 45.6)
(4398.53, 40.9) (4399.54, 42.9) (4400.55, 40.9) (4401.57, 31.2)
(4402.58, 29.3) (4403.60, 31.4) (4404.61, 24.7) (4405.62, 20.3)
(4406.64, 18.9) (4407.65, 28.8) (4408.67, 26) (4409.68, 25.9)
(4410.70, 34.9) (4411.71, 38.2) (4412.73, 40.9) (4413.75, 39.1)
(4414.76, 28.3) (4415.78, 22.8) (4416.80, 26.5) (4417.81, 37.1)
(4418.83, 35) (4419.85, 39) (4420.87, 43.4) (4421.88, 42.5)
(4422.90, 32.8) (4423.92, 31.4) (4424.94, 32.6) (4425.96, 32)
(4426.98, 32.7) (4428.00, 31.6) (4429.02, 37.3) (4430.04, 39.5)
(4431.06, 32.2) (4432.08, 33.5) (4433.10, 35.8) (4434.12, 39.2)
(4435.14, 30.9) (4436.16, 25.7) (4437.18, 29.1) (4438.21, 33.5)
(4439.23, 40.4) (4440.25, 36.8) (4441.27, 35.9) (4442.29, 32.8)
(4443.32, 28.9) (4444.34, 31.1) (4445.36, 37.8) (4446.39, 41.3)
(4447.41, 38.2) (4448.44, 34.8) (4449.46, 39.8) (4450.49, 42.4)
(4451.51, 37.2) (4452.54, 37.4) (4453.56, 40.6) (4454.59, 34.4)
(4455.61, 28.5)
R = 1.13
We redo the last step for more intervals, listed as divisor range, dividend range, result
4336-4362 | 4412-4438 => 1.11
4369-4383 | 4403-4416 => 1.05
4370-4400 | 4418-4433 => 1.19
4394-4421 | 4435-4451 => 1.06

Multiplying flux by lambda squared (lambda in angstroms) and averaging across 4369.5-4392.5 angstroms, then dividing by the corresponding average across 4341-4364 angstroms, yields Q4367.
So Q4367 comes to 0.8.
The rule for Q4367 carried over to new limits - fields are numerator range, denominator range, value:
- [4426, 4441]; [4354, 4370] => 1.10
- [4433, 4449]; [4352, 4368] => 1.11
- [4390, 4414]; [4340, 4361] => 1.08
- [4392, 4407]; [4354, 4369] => 1.07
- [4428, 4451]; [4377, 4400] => 1.20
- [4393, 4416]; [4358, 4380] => 1.07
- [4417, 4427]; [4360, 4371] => 1.11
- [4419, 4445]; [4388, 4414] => 1.05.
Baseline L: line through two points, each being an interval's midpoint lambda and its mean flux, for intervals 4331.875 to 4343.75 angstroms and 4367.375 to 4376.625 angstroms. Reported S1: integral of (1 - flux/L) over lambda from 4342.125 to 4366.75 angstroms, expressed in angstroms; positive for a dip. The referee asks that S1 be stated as -2.1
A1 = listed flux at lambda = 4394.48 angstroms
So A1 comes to 39.9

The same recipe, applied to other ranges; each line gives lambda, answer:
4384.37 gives 10.6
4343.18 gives 31.1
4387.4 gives 30.4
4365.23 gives 40.3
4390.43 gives 28.1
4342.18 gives 30.5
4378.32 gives 27.3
